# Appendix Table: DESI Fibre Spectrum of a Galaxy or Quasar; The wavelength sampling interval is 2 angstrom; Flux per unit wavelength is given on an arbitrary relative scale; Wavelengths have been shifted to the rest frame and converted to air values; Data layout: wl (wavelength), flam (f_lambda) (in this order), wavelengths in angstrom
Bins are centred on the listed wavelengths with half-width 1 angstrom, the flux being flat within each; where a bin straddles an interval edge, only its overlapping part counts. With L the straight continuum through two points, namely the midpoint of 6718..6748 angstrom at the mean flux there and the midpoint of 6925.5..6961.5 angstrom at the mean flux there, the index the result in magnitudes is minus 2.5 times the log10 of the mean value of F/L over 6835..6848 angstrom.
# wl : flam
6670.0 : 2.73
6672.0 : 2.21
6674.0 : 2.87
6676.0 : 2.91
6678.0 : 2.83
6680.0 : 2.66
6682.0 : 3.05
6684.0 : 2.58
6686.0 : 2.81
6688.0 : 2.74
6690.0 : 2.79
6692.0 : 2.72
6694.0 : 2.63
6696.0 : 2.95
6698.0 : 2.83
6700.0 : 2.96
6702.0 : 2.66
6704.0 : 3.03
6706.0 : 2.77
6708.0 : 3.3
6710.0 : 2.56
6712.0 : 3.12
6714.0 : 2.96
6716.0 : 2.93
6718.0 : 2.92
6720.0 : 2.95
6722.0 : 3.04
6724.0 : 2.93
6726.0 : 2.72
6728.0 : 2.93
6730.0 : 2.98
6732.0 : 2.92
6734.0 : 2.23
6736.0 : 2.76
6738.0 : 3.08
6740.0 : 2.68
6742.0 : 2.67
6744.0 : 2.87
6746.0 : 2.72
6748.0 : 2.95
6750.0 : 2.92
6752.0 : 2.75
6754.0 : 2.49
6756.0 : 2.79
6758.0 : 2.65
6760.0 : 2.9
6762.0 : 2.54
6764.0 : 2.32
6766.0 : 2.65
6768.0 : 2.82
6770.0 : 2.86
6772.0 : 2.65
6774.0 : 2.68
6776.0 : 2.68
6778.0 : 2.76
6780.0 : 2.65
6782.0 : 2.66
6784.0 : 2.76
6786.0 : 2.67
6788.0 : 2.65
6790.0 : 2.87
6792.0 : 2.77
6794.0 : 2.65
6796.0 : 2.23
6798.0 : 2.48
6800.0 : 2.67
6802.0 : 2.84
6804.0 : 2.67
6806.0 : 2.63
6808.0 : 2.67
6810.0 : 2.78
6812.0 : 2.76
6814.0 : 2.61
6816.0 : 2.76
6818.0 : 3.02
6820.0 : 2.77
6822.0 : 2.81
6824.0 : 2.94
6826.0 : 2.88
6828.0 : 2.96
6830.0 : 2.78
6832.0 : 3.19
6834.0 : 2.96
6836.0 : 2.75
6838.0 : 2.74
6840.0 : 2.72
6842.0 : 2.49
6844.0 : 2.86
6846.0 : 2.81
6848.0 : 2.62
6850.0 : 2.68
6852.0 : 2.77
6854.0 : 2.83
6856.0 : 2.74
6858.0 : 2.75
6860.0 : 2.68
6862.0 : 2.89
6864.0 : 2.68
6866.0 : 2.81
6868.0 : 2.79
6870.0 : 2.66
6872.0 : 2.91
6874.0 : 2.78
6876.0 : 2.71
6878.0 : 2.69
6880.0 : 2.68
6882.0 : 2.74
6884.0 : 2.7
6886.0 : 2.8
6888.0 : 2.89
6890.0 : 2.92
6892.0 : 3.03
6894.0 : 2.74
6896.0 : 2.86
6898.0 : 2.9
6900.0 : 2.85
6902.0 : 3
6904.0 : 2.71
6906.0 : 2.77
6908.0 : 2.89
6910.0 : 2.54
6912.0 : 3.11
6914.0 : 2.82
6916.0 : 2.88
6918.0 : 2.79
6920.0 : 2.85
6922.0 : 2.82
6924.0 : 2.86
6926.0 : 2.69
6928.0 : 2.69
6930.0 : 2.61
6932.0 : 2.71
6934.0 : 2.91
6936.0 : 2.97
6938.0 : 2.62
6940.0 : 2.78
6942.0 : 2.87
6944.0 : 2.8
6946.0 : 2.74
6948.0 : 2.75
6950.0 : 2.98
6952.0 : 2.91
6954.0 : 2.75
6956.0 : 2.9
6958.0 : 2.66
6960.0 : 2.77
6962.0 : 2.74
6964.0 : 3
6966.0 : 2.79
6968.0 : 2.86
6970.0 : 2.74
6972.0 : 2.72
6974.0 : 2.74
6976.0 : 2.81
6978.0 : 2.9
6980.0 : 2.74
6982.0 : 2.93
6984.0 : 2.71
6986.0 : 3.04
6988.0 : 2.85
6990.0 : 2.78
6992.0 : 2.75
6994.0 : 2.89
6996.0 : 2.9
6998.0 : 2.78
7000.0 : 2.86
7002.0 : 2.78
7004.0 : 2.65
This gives 0.03 mag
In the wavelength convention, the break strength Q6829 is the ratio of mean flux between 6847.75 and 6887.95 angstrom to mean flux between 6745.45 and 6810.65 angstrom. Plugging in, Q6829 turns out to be 1.02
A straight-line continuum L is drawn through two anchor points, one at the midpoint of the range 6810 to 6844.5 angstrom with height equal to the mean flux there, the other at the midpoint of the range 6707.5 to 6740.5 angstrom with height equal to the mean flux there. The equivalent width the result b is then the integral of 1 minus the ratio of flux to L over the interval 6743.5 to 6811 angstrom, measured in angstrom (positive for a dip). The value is 3.69 angstrom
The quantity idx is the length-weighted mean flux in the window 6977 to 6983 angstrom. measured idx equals 2.86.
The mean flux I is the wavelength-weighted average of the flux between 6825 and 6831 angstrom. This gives 2.87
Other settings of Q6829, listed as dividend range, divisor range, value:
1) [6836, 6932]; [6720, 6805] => 1.02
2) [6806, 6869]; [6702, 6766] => 0.99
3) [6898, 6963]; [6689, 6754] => 0.99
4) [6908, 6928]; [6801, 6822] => 1.02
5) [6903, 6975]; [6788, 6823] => 1.03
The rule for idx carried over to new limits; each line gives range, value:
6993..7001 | 2.86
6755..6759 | 2.72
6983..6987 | 2.88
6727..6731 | 2.96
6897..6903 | 2.92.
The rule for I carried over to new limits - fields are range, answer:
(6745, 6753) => 2.83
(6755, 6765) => 2.64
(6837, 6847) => 2.72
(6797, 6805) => 2.67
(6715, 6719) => 2.92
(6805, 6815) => 2.69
